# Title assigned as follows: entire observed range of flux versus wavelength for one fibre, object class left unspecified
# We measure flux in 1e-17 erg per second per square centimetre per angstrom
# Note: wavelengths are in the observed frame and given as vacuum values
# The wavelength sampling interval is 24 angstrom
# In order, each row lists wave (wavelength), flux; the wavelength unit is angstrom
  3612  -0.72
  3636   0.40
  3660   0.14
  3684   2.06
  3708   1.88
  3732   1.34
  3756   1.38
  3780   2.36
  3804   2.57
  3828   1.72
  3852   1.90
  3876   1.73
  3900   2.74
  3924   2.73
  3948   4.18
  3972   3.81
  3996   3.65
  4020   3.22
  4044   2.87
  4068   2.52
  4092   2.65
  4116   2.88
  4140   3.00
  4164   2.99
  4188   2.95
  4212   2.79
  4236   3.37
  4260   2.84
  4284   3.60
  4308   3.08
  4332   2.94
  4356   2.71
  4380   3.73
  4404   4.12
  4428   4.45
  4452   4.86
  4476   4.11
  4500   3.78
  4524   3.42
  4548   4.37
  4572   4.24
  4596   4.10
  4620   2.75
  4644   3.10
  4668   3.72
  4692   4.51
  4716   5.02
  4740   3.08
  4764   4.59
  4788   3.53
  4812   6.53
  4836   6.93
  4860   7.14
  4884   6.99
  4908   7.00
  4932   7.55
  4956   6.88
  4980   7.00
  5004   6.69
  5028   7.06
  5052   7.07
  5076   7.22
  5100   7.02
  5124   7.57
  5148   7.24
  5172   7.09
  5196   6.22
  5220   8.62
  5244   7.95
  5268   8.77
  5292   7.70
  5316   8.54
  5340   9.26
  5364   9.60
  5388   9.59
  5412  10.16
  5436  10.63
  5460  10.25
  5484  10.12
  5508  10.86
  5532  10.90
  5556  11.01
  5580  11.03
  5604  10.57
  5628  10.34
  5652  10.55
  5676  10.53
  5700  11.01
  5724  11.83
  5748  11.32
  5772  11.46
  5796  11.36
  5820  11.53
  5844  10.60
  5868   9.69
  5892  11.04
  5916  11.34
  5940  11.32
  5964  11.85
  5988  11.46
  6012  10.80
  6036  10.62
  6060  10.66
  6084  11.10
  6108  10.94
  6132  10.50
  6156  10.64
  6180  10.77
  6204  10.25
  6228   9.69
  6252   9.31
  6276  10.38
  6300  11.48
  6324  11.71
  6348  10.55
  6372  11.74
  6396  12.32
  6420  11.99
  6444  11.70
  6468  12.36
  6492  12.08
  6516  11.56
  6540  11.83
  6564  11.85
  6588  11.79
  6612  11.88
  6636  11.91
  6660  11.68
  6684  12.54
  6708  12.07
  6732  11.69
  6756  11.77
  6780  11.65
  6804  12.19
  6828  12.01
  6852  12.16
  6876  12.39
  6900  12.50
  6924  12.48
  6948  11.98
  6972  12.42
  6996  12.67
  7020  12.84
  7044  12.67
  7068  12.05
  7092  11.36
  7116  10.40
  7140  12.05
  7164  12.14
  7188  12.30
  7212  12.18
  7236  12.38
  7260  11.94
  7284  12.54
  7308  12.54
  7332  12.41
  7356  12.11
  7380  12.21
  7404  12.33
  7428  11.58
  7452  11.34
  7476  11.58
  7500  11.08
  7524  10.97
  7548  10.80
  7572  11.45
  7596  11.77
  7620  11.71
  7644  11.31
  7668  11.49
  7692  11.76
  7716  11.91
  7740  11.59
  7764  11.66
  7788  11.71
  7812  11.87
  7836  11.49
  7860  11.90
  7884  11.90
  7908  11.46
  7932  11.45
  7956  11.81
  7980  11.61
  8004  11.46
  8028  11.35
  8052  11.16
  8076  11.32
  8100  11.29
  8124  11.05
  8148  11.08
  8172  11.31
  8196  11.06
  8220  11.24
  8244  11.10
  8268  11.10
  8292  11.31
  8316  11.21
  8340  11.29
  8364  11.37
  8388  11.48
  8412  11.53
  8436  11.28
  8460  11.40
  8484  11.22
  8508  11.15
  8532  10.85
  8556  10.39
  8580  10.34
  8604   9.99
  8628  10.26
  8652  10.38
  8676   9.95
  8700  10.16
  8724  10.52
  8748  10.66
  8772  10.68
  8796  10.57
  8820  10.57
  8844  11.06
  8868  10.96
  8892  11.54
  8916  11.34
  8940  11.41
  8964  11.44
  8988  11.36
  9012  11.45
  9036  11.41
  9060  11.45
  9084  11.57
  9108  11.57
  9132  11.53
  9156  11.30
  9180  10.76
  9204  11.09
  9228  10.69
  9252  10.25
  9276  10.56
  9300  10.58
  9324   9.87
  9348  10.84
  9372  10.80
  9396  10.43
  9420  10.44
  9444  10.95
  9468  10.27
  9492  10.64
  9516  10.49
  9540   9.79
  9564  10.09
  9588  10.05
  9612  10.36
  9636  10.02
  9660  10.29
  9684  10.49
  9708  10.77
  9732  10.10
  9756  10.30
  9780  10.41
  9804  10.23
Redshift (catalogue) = 0.21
